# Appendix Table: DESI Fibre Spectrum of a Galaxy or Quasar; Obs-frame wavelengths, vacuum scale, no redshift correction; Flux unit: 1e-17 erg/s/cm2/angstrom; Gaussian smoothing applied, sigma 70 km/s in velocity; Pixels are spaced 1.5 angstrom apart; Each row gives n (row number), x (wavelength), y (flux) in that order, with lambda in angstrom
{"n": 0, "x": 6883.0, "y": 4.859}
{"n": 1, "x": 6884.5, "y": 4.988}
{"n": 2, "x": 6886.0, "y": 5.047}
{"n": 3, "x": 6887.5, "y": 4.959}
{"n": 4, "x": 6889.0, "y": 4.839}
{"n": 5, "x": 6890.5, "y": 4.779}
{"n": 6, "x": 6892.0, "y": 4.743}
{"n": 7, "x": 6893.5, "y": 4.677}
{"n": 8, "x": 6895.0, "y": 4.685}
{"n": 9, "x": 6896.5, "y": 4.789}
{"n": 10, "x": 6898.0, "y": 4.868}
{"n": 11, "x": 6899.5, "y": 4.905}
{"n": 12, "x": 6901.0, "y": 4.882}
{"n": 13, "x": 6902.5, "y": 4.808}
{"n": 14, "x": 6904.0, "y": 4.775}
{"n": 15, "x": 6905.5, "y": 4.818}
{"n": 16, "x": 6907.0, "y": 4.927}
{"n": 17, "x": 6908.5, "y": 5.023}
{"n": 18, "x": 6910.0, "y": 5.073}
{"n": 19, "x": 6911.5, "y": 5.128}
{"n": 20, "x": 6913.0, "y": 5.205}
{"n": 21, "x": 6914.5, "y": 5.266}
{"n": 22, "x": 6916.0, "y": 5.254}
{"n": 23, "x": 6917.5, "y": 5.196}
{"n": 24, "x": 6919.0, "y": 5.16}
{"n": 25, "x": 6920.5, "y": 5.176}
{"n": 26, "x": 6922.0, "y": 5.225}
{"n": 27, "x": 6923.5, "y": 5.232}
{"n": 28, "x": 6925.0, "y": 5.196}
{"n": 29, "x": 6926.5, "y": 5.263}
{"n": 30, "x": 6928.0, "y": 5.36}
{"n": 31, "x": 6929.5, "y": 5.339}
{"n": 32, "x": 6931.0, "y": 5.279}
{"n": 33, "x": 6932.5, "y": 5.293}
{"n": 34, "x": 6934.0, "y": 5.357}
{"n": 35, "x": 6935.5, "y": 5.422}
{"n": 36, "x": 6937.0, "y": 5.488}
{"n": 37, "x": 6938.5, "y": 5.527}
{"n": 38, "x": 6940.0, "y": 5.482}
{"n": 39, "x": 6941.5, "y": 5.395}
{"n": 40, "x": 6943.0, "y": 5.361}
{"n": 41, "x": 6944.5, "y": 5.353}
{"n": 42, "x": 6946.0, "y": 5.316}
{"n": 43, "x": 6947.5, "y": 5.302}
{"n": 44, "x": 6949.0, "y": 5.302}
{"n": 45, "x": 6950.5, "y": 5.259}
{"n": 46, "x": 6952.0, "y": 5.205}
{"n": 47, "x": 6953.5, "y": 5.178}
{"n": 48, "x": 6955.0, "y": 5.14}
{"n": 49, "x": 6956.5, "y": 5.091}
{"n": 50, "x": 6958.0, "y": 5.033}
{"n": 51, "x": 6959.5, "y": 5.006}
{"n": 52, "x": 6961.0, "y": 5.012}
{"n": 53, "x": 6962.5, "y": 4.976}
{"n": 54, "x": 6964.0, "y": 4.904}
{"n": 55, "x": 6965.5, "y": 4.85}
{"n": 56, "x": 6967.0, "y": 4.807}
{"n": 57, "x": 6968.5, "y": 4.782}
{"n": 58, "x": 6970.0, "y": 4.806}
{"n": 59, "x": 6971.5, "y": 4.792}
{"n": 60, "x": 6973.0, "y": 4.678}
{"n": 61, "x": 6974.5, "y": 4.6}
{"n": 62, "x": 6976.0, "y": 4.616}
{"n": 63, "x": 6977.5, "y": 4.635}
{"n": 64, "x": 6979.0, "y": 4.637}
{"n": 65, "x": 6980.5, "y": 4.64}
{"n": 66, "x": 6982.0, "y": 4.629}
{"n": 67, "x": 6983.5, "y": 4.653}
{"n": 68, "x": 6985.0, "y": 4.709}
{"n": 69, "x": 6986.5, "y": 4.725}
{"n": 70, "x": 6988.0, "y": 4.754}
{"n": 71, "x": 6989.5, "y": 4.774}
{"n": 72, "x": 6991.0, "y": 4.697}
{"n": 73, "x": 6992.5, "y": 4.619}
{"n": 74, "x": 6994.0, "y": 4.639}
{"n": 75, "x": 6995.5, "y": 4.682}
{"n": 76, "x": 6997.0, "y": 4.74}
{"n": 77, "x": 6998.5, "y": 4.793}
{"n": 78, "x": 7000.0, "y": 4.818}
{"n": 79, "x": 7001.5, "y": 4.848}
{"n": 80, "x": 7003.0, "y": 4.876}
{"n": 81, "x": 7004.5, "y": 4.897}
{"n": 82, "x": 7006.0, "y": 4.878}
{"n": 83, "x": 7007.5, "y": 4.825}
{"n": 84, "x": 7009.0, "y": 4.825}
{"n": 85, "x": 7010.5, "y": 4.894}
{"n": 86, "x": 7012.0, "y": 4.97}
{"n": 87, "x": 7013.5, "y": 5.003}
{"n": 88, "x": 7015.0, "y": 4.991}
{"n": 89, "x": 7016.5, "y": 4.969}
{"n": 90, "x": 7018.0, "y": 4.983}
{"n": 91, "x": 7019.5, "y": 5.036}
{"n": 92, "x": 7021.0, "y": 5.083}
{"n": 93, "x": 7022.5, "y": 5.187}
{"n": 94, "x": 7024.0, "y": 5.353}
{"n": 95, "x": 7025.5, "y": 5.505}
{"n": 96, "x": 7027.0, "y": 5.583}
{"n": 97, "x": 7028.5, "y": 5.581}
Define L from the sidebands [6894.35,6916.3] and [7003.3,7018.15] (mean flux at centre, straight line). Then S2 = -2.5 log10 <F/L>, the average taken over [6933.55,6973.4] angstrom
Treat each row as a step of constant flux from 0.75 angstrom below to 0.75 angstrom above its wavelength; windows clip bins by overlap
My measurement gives -0.04 mag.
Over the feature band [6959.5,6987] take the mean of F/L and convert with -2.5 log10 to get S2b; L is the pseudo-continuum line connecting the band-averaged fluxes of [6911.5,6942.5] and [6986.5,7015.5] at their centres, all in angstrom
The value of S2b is 0.05 mag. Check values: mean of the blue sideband 5.3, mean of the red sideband 4.81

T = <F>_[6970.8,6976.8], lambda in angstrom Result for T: 4.67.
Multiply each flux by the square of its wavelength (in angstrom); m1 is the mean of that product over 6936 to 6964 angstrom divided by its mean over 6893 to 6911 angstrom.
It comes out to 1.1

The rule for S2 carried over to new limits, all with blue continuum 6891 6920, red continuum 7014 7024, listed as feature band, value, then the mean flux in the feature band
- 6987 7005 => 0.06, 4.76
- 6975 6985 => 0.09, 4.64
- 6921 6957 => -0.07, 5.31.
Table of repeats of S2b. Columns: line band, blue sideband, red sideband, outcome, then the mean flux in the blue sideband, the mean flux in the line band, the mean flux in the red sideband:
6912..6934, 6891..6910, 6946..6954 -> -0.05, 4.83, 5.25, 5.26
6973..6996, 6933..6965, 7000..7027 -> 0.10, 5.24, 4.67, 5.02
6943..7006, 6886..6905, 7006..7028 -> 0.02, 4.82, 4.88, 5.08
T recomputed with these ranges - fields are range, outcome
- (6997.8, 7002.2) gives 4.82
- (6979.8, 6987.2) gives 4.67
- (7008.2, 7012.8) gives 4.9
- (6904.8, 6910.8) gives 4.96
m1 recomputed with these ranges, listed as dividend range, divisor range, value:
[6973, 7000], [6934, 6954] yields 0.89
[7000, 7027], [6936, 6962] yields 0.97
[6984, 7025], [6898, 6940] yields 0.97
